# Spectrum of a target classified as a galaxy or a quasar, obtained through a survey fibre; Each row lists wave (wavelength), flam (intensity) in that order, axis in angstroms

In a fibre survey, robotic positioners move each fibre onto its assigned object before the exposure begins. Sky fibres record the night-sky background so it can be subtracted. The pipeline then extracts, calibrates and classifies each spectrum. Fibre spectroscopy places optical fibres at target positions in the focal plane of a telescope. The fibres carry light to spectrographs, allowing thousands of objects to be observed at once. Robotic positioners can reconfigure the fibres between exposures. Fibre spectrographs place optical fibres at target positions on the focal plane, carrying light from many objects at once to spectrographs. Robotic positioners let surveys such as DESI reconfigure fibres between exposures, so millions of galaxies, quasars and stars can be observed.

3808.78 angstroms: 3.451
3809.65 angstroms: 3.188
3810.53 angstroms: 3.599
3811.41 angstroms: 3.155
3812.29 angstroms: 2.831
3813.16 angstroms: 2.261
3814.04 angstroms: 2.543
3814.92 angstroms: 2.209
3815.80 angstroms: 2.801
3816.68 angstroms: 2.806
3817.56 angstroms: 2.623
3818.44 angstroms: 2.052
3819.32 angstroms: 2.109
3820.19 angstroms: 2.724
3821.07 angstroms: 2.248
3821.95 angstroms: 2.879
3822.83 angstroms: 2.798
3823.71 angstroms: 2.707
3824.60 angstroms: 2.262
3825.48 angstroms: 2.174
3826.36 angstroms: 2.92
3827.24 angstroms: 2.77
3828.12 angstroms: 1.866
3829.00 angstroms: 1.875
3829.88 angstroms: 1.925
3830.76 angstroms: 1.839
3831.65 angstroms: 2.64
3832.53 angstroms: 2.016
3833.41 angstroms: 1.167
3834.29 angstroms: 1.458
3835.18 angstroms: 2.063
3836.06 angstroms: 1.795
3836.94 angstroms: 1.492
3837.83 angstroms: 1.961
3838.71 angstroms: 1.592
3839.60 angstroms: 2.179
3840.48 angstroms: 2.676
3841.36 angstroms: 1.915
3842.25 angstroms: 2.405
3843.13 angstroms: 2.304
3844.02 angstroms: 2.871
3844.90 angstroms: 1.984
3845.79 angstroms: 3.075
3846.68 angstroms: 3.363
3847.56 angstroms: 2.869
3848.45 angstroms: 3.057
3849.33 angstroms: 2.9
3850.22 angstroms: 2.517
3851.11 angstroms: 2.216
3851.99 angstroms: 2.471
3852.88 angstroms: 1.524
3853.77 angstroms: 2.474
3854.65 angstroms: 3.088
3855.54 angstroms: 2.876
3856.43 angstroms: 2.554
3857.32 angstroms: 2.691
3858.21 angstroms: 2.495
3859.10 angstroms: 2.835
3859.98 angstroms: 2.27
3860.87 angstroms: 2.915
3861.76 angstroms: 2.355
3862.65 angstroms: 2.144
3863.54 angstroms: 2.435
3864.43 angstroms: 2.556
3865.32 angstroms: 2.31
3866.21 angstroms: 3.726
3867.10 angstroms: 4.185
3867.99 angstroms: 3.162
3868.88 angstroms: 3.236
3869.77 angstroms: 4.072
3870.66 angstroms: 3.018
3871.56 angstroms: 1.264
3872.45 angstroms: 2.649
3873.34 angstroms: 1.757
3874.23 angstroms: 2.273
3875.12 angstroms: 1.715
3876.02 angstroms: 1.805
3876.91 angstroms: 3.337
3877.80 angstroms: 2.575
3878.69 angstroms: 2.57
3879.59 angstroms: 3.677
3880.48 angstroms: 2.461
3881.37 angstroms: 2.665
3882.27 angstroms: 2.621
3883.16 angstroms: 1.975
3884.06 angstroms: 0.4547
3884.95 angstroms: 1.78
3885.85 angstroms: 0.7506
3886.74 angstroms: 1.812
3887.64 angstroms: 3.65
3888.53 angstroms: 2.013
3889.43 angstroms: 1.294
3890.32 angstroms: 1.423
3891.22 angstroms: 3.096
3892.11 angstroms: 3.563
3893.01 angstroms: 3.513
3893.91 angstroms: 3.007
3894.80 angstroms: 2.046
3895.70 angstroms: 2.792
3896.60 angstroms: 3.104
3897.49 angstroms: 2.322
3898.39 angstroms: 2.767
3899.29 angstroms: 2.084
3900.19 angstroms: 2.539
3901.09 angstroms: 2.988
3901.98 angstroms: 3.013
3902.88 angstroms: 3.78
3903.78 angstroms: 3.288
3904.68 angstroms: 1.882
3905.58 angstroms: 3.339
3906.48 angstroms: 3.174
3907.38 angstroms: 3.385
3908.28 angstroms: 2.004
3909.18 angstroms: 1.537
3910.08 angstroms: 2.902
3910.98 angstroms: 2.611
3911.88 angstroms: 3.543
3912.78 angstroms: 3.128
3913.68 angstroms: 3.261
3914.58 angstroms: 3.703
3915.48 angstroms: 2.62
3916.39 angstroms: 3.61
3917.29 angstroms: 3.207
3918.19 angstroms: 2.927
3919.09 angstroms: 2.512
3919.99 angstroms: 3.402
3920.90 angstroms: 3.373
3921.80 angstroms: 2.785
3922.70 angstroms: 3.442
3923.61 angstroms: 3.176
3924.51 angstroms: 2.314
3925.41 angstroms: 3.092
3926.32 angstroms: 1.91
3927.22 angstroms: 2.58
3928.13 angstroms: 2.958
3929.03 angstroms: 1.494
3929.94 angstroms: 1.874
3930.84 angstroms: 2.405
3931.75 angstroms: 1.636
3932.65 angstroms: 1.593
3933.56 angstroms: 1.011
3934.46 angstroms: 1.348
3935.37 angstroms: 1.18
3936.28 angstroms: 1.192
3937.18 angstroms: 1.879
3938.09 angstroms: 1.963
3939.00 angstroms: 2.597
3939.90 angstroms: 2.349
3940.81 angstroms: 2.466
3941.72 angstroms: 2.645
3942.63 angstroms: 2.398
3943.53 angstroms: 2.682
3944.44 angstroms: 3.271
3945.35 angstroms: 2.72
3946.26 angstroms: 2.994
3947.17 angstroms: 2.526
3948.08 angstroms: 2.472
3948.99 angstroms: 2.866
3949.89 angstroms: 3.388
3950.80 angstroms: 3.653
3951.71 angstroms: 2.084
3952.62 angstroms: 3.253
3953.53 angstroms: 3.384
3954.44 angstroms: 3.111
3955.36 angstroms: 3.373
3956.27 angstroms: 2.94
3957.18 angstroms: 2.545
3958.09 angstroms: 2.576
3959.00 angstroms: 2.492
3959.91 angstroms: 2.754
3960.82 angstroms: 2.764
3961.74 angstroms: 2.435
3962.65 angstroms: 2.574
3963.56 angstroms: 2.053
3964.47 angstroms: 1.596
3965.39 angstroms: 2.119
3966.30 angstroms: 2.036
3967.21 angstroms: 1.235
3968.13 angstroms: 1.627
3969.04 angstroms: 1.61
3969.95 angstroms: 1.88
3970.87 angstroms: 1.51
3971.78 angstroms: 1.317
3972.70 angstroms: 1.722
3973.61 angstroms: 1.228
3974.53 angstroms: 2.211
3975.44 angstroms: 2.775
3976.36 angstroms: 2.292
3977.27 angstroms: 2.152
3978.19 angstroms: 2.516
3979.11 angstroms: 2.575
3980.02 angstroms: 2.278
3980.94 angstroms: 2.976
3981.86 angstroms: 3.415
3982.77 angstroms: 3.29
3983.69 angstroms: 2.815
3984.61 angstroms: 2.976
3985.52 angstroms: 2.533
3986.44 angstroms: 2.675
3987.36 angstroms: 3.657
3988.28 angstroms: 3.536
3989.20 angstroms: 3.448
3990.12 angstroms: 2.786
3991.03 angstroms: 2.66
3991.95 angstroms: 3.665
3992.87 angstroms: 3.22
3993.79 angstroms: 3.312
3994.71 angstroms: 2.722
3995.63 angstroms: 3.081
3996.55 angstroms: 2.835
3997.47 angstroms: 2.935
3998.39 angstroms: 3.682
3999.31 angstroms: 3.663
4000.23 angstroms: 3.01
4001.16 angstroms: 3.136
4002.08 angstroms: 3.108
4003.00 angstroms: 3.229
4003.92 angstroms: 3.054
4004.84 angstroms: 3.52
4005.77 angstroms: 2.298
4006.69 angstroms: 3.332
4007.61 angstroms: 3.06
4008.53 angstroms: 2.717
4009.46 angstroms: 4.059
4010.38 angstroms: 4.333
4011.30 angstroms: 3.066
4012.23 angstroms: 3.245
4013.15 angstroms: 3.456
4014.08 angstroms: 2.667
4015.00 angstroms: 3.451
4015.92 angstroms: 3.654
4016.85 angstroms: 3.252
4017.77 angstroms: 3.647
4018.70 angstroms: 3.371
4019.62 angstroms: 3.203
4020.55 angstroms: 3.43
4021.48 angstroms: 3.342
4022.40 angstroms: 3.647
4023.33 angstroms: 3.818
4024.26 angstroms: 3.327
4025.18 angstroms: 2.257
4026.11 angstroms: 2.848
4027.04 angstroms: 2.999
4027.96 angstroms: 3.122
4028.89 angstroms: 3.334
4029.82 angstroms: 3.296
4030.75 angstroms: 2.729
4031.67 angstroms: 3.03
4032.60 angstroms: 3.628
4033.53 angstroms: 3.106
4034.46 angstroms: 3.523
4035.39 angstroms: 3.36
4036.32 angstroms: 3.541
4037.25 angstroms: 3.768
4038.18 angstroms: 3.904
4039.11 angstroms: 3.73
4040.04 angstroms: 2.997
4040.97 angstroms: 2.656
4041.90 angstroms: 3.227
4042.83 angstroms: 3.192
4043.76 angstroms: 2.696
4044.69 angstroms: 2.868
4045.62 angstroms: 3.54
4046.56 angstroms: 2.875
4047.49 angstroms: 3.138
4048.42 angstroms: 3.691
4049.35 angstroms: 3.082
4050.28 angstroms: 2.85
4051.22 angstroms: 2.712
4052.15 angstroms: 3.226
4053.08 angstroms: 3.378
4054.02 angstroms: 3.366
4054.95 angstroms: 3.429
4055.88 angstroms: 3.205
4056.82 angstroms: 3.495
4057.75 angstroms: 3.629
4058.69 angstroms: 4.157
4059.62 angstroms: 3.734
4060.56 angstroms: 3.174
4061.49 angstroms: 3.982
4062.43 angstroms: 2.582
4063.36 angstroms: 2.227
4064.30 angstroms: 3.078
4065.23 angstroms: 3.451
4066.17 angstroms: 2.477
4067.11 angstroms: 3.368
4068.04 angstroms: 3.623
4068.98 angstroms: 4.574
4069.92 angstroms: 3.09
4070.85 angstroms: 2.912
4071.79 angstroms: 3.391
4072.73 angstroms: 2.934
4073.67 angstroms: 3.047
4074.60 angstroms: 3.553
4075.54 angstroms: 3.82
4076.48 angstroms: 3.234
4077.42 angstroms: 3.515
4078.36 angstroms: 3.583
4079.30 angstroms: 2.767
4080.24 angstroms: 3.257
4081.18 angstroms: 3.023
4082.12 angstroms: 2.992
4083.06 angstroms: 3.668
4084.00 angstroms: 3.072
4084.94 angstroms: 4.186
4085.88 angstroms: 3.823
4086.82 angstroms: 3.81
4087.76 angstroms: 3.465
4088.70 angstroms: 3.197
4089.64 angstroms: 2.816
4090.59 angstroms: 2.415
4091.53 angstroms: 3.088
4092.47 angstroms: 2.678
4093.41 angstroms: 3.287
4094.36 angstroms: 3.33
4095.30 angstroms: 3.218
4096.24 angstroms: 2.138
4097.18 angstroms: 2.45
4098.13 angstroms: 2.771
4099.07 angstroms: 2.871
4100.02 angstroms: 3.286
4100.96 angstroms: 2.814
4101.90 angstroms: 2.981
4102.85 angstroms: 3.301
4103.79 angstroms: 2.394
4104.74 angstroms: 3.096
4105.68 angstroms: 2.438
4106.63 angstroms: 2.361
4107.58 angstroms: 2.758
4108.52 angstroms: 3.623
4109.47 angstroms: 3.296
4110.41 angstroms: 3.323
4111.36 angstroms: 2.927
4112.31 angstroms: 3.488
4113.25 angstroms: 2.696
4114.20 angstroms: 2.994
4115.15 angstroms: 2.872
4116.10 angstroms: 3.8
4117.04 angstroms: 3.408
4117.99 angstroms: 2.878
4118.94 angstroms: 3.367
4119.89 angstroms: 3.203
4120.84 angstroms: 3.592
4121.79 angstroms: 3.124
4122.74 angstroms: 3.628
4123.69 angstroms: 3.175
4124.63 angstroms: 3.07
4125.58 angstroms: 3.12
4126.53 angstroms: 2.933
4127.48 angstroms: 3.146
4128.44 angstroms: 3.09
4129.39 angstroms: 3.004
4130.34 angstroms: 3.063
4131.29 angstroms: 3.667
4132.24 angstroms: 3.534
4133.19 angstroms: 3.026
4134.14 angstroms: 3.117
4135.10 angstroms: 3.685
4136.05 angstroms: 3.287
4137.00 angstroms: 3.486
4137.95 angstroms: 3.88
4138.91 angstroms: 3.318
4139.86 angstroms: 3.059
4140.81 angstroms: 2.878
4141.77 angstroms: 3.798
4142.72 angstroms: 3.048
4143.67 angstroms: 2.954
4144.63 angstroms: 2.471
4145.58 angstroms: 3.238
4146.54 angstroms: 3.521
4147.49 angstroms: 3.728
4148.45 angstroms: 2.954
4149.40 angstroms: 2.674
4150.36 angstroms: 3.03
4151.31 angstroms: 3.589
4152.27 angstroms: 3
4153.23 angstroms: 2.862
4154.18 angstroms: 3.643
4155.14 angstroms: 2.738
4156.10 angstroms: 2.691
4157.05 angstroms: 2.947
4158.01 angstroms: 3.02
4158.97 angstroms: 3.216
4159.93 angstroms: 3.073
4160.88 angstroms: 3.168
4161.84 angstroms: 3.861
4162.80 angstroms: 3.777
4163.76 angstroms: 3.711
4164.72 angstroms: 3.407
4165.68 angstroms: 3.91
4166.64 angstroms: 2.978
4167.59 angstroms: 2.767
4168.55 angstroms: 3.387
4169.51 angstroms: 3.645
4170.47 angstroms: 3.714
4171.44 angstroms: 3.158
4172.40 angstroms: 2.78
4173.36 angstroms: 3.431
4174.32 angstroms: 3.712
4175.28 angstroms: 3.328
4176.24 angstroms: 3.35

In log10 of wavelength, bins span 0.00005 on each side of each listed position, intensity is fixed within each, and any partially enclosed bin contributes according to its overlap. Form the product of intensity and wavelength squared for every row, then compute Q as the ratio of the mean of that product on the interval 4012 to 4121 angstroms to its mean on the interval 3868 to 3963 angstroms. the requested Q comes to 1.33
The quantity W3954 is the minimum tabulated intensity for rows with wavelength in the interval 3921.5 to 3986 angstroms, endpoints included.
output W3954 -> 1.011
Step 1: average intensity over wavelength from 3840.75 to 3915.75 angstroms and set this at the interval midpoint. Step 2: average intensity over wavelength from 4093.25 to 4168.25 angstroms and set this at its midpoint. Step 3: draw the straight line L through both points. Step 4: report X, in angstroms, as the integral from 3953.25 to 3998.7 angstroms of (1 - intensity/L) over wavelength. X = 3.84 angstroms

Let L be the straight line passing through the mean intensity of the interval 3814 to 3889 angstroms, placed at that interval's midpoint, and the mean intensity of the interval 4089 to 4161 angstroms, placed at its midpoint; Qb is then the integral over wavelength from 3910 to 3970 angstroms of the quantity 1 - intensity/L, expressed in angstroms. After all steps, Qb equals 2.2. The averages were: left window 2.42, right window 3.1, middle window 2.54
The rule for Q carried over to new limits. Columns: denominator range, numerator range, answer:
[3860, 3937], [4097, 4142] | 1.37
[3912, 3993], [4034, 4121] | 1.33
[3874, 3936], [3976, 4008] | 1.24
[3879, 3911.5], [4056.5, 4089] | 1.45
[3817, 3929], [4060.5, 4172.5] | 1.41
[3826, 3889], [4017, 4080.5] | 1.50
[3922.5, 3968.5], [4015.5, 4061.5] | 1.43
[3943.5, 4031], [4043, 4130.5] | 1.16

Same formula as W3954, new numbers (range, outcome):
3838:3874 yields 1.264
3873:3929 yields 0.4547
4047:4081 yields 2.227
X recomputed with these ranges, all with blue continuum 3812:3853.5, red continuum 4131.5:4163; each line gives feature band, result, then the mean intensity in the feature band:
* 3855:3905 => -2.3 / 2.58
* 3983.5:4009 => -2.8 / 3.1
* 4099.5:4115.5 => 0.7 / 2.98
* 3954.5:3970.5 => 2.4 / 2.29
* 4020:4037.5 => -2.3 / 3.26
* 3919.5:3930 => -0.6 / 2.73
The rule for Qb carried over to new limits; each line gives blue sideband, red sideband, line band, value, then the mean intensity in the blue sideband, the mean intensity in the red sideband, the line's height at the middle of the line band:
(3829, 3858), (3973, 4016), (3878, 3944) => 2.4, 2.31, 3.02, 2.62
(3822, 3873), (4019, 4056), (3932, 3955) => 3.4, 2.48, 3.23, 2.86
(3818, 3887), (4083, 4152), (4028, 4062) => -4.2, 2.4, 3.15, 2.95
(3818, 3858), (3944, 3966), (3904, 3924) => -2.9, 2.34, 2.74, 2.6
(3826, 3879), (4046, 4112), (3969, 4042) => -2.2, 2.45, 3.18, 2.94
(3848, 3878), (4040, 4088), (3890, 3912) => -0.2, 2.63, 3.29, 2.76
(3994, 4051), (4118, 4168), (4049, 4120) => 1.2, 3.23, 3.23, 3.23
